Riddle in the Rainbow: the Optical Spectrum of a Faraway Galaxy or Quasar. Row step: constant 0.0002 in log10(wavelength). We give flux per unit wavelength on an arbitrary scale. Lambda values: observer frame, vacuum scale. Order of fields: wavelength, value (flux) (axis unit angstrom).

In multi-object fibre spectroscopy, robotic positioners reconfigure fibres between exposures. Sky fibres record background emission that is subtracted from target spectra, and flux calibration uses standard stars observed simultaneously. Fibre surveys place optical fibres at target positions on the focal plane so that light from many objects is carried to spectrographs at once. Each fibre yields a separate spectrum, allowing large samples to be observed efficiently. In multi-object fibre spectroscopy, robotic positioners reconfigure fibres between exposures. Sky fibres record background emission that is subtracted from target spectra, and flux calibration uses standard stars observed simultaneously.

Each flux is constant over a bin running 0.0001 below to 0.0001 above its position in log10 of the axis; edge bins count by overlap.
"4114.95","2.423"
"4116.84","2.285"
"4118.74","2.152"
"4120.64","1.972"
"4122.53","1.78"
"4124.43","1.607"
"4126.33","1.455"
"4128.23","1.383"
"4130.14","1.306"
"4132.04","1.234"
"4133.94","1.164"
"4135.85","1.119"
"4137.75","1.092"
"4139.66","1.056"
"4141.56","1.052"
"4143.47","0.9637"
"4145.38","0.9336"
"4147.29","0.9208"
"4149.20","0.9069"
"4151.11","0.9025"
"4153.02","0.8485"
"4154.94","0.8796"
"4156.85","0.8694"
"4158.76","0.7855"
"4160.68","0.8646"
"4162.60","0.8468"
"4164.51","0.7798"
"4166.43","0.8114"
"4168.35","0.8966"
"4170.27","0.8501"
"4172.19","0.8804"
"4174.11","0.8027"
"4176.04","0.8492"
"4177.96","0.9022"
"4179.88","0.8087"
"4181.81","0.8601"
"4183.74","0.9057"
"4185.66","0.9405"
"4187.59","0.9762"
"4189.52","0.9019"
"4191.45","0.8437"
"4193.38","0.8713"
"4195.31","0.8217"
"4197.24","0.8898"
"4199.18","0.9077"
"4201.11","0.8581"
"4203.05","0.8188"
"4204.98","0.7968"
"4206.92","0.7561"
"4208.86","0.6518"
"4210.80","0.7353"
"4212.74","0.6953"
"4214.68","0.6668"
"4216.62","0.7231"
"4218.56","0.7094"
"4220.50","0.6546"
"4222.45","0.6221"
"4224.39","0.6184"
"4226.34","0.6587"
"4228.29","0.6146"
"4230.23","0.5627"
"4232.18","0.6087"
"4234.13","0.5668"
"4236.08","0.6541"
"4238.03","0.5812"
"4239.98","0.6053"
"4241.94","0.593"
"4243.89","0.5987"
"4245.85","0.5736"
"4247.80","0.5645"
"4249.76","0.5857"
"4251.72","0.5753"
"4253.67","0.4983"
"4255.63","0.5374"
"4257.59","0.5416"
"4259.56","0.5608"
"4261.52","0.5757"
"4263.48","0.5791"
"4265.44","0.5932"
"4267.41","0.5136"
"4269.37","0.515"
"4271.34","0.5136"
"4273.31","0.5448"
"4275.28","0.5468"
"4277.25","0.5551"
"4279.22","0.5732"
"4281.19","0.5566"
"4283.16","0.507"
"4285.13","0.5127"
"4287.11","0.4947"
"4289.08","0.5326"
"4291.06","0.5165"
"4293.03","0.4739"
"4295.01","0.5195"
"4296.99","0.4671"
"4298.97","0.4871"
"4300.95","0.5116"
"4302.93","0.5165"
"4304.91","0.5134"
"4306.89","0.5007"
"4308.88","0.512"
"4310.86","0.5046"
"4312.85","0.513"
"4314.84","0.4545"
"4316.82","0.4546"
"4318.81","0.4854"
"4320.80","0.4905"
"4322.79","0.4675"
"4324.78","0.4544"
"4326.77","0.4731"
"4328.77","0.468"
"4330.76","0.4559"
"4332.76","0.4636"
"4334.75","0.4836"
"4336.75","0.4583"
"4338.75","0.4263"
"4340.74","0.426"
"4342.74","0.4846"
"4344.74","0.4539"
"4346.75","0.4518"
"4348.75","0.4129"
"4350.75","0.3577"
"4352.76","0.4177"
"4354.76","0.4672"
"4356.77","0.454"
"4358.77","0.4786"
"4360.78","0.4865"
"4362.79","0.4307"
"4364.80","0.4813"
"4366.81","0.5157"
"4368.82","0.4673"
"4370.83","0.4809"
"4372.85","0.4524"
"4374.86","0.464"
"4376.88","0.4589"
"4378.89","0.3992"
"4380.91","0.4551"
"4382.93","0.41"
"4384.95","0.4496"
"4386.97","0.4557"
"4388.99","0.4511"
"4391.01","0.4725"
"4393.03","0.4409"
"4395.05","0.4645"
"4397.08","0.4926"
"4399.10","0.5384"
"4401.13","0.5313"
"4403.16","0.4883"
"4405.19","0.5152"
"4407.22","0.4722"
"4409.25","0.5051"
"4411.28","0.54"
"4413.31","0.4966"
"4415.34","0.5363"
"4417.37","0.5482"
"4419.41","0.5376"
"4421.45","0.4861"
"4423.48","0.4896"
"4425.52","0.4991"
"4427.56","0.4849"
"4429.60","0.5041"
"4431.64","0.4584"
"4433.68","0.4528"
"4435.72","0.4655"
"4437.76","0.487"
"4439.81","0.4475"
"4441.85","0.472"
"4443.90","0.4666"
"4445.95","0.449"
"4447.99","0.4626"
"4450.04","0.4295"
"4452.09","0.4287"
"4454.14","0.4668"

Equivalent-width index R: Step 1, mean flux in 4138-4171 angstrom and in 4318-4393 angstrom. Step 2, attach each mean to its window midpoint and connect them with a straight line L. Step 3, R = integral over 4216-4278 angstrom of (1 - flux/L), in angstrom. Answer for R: 9.7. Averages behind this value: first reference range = 0.897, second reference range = 0.455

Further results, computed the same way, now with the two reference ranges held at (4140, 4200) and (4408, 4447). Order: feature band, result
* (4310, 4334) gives 6.53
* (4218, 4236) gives 3.89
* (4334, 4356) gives 6.30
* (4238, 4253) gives 3.60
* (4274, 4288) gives 3.49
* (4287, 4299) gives 3.37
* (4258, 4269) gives 2.66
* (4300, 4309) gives 2.21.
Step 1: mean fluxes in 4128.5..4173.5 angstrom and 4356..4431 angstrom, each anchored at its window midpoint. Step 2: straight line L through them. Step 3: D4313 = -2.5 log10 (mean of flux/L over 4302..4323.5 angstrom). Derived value 0.287 mag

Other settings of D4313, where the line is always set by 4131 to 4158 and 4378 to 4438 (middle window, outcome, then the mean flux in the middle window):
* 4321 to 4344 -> 0.340 mag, 0.461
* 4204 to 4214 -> 0.198 mag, 0.725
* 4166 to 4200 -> 0.056 mag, 0.874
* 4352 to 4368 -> 0.229 mag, 0.467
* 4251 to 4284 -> 0.354 mag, 0.546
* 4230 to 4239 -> 0.345 mag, 0.597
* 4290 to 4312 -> 0.348 mag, 0.502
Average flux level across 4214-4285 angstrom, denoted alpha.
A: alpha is 0.583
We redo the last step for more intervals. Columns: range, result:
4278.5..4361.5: 0.479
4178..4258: 0.709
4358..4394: 0.458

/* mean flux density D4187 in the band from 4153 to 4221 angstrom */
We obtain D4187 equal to 0.825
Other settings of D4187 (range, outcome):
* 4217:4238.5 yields 0.627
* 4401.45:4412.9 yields 0.505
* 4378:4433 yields 0.486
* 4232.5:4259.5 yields 0.575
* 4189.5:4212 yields 0.816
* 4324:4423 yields 0.47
